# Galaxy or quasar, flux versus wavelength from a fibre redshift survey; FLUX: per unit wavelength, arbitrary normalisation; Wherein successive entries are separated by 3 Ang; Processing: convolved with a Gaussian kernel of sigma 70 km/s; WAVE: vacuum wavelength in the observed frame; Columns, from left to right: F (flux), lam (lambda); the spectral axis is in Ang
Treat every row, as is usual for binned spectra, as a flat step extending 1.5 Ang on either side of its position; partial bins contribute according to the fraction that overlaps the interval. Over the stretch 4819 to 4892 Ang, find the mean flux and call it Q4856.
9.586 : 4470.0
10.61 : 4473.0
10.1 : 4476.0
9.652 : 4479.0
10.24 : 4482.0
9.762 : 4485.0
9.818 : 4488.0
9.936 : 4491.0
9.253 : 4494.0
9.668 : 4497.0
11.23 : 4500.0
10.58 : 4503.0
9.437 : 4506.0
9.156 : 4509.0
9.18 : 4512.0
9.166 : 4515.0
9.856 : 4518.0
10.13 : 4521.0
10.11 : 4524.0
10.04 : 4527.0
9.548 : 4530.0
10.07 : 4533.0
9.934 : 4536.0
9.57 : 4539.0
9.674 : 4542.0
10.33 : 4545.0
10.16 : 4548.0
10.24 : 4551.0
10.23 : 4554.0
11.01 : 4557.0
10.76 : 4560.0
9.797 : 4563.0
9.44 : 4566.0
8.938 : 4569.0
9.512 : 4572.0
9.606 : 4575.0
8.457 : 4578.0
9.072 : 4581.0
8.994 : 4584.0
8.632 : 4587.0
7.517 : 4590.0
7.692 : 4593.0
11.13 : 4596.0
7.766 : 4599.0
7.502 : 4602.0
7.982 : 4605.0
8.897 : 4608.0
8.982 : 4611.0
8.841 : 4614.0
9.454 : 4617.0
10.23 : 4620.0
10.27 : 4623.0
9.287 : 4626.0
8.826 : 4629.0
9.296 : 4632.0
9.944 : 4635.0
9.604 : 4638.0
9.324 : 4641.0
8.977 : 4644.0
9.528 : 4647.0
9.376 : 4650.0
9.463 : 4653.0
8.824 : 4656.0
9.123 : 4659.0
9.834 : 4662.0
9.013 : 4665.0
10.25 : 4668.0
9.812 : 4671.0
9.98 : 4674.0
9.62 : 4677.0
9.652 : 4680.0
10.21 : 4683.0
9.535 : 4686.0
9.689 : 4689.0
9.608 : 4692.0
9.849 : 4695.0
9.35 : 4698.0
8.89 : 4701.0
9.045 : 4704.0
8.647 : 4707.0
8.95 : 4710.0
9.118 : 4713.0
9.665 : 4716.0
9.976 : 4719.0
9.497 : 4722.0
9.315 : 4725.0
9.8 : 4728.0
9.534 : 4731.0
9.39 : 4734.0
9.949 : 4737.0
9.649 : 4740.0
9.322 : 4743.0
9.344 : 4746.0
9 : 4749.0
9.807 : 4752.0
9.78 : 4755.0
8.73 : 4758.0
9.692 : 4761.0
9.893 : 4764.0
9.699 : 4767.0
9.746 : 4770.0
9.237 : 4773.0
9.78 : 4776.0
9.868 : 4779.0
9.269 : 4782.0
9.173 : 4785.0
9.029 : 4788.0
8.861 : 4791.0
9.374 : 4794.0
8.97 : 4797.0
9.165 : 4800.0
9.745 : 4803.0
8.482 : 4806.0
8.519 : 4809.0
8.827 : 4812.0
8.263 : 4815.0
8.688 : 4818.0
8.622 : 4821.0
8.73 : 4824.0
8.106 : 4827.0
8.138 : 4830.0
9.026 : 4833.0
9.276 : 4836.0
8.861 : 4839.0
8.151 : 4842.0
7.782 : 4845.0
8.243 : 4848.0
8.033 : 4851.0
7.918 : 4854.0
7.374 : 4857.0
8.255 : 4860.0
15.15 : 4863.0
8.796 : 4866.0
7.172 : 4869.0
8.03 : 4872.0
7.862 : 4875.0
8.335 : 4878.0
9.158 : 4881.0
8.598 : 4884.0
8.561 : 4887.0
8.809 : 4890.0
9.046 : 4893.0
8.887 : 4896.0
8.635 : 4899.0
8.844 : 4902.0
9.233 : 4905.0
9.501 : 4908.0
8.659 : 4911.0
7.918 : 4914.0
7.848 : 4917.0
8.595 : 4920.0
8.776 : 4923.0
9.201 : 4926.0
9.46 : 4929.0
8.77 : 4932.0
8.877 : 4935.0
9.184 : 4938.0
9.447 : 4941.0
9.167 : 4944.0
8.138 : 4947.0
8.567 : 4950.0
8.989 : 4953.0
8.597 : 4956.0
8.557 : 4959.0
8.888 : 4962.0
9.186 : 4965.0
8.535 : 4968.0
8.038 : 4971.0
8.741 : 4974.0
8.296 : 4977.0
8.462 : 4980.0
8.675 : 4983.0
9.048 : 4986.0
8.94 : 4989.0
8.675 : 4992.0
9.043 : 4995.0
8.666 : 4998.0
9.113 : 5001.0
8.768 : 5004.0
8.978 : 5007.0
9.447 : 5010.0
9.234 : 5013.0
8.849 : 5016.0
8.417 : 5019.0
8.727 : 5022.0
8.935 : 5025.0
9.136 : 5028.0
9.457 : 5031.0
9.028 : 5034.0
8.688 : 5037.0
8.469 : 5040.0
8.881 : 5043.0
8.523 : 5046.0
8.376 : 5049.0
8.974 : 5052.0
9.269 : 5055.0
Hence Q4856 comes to 8.63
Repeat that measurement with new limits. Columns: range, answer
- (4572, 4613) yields 8.67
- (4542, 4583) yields 9.8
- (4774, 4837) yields 8.95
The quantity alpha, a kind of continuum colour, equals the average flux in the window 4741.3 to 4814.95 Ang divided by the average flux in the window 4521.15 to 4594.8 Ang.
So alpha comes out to 1.0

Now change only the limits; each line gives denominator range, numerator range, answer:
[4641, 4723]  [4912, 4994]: 0.92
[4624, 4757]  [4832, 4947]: 0.93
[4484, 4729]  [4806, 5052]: 0.92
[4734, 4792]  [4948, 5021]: 0.93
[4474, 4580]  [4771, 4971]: 0.89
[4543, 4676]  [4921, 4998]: 0.94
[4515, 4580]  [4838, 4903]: 0.88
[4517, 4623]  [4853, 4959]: 0.93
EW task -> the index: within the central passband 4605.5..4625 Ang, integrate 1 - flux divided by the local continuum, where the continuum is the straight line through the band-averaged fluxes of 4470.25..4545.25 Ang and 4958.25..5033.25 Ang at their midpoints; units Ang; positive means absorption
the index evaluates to 0.6 Ang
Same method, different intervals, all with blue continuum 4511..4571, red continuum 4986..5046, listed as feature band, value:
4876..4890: 0.8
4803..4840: 2.6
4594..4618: 2.4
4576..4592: 2.1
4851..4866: -0.3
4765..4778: -0.3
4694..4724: 0.8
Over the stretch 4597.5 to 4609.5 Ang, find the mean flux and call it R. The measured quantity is 8.04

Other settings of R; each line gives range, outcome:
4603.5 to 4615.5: 8.68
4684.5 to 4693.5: 9.61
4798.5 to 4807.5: 9.13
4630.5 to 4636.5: 9.62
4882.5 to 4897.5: 8.78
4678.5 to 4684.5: 9.93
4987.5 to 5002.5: 8.89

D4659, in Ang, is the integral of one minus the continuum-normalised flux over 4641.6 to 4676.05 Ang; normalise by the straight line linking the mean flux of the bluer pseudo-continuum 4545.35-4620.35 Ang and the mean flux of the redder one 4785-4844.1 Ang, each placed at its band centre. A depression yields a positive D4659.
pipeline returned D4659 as -1.5 Ang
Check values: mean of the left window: 9.24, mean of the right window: 8.78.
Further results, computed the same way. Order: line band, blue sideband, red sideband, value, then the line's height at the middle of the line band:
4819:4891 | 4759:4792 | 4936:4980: 4.14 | 9.15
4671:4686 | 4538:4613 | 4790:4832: -1.30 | 9.04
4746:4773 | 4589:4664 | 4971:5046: -1.48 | 9.02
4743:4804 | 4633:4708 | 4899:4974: -1.23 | 9.22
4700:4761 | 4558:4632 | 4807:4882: -3.85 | 8.83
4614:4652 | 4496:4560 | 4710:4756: 1.04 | 9.75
